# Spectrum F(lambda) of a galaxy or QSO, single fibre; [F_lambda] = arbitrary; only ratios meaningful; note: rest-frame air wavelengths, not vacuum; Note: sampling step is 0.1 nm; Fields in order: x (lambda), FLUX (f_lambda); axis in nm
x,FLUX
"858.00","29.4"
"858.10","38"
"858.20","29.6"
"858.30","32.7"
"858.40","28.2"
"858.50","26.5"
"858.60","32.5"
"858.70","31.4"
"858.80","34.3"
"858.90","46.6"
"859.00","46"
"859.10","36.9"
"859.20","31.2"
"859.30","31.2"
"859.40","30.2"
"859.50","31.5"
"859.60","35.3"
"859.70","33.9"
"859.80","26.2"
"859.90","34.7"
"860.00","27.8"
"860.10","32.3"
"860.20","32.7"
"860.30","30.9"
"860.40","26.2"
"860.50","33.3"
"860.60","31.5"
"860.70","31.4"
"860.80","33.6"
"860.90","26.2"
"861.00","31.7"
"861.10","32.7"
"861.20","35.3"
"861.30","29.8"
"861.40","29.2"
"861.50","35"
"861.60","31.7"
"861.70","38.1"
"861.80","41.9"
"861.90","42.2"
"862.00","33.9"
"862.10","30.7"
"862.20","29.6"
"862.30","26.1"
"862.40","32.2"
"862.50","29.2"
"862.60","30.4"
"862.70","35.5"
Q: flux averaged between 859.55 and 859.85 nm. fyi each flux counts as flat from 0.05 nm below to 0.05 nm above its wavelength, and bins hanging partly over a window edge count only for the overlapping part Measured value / 31.8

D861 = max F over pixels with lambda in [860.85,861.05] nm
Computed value 31.7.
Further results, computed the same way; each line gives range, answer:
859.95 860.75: 33.3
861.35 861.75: 38.1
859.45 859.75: 35.3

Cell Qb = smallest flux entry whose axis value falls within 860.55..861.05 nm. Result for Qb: 26.2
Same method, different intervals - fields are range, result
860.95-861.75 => 29.2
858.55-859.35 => 31.2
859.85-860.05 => 27.8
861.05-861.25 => 32.7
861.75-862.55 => 26.1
